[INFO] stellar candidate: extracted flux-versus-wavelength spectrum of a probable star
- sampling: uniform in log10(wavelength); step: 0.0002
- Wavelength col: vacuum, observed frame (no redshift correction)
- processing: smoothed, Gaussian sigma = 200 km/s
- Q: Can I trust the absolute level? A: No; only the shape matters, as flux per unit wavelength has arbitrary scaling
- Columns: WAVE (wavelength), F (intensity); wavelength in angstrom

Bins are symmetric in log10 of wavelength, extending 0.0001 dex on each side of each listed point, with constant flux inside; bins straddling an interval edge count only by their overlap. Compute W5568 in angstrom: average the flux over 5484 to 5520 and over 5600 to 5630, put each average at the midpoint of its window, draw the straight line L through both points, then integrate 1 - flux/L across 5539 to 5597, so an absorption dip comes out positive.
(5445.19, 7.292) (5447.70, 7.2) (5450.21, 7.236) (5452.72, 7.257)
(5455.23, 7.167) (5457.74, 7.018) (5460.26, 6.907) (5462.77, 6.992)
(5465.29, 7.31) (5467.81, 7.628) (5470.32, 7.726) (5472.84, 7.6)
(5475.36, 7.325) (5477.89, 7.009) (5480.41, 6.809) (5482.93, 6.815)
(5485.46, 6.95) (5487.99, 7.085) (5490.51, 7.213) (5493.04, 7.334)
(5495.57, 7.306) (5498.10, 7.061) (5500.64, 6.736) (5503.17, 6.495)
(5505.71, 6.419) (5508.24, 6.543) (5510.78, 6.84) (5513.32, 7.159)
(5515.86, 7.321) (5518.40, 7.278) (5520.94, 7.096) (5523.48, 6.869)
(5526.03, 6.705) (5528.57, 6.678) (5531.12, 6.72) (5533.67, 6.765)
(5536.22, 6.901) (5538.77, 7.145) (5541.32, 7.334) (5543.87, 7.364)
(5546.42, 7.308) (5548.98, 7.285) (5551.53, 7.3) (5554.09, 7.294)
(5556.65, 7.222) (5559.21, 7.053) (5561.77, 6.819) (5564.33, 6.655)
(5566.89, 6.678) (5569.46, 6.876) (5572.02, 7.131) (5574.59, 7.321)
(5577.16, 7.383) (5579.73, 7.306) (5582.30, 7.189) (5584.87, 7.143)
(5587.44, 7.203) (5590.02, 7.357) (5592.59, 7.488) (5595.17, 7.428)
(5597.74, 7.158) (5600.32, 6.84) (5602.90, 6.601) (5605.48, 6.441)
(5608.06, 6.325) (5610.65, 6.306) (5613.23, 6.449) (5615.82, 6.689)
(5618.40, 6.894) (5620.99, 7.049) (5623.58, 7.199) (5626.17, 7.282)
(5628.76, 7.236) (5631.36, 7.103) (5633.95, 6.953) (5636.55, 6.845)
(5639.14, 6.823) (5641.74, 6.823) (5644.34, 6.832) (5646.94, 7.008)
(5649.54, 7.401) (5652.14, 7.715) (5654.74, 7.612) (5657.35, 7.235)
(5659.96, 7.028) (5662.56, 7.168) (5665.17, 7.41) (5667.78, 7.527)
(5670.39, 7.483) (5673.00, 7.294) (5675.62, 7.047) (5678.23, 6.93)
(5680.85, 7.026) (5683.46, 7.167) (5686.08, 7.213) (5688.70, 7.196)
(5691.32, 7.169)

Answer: -2.8 angstrom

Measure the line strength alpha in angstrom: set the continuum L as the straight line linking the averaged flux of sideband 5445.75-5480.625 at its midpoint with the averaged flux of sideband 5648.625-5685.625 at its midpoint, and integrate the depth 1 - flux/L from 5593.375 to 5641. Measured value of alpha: 2.63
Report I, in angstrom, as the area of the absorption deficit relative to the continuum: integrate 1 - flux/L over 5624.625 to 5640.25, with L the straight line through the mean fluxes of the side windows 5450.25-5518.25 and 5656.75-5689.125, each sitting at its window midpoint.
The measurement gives 0.3 angstrom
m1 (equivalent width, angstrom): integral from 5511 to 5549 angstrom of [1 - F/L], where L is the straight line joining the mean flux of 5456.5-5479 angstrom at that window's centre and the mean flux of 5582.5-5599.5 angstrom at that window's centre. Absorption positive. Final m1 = 1.2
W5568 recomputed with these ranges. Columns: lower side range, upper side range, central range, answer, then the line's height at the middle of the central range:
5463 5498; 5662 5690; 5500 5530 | 1.6 angstrom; 7.23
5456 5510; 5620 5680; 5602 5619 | 1.5 angstrom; 7.15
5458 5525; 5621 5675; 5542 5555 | -0.4 angstrom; 7.11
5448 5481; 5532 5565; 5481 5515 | 1.3 angstrom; 7.19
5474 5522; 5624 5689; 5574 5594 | -0.6 angstrom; 7.09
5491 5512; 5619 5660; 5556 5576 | 0.1 angstrom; 6.98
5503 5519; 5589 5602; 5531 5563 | -0.5 angstrom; 7.03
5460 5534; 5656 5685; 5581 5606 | 0.1 angstrom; 7.13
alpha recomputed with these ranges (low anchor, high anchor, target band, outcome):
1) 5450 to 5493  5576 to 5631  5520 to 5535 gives 0.6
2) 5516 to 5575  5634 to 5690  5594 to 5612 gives 1.0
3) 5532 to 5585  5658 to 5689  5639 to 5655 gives 0.0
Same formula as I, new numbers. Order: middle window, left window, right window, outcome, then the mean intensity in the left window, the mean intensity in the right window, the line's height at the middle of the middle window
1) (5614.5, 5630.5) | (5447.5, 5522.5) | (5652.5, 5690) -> 0.3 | 7.09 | 7.25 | 7.21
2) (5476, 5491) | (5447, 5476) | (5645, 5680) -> 0.6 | 7.28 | 7.28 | 7.28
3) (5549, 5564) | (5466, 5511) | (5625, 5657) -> -0.1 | 7.06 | 7.14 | 7.09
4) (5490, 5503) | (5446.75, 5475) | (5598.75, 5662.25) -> 0.3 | 7.28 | 6.95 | 7.21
